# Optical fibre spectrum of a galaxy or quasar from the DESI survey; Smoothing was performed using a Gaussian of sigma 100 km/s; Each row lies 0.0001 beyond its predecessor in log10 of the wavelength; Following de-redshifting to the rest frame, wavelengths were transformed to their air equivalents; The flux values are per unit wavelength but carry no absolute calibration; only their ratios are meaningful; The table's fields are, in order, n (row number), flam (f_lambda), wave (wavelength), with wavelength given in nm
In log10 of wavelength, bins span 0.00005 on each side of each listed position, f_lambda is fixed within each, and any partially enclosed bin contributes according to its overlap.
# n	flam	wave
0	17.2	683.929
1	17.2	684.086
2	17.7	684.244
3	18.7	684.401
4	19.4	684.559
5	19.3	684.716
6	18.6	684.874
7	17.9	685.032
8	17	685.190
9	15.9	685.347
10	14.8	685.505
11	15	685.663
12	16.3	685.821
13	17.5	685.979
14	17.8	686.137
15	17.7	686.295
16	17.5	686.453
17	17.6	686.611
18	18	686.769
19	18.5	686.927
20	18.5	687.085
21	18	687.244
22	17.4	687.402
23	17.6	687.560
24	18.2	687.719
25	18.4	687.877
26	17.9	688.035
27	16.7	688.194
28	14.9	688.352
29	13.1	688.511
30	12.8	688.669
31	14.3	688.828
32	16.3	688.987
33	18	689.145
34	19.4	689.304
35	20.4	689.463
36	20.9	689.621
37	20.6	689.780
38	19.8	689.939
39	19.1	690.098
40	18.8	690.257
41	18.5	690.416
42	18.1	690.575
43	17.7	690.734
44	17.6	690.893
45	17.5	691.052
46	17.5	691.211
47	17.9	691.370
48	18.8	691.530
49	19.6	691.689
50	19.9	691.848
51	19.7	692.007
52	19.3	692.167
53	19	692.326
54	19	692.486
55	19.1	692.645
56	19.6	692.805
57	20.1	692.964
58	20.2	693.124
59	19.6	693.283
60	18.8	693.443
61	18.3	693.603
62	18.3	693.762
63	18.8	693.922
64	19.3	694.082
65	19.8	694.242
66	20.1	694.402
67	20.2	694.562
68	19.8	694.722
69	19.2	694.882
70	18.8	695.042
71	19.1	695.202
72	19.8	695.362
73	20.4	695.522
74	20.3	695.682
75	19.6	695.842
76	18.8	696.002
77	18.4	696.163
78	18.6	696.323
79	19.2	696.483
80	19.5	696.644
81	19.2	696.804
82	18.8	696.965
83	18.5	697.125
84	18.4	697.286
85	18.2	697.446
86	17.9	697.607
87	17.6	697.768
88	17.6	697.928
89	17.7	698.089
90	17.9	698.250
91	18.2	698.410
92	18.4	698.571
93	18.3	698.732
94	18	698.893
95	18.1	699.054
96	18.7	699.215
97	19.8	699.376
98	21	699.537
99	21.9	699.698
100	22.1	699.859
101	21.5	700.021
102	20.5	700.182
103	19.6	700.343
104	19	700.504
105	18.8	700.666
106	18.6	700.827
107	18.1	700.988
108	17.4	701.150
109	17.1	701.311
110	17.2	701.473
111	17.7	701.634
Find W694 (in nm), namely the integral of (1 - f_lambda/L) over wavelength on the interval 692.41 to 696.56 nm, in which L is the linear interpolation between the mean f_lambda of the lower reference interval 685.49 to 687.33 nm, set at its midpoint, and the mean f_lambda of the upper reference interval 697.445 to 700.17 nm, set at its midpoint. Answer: -0.20 nm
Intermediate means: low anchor 17.4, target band 19.4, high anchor 19.1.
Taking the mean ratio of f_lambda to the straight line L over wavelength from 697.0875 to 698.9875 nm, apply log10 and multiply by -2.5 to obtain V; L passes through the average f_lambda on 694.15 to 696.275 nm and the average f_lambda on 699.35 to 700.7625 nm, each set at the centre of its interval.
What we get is 0.12 mag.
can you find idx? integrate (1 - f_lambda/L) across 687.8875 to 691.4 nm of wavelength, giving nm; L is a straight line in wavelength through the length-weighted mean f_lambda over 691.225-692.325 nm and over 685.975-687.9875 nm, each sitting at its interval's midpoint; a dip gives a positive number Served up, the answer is 0.18 nm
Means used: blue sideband 17.9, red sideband 19.1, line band 17.6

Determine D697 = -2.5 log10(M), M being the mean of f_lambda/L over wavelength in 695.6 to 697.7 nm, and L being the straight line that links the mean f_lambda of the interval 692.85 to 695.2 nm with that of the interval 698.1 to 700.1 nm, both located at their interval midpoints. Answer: 0.03 mag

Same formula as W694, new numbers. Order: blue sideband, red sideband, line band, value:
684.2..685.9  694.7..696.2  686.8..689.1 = 0.16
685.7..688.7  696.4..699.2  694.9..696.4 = -0.10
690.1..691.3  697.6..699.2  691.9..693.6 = -0.13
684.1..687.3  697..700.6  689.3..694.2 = -0.22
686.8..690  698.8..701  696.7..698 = 0.06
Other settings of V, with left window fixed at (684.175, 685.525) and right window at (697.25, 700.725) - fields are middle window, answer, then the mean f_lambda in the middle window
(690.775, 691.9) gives 0.00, 18.3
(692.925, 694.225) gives -0.03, 19.2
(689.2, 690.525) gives -0.08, 19.6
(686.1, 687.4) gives 0.00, 17.9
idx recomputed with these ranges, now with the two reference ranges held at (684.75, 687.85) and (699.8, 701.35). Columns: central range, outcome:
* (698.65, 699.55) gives 0.012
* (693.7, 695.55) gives -0.095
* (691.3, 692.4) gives -0.064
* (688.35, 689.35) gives 0.128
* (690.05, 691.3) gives -0.007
